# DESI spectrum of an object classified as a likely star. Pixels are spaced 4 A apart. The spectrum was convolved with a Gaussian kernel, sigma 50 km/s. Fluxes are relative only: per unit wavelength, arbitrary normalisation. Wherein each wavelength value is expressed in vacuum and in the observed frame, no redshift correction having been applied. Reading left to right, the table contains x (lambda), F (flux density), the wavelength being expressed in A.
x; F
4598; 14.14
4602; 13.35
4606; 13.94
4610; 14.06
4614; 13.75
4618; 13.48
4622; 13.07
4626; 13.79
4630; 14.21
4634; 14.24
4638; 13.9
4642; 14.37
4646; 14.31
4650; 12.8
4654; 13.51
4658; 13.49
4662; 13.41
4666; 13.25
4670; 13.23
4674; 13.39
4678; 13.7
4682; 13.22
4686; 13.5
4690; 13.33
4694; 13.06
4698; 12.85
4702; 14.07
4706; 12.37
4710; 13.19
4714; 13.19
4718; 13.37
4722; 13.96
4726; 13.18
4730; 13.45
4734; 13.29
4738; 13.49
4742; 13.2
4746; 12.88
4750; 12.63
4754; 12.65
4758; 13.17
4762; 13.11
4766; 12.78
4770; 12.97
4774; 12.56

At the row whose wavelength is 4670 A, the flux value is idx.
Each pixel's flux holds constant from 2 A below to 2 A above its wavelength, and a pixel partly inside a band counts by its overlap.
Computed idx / 13.23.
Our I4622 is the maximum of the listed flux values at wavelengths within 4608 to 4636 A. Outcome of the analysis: 14.24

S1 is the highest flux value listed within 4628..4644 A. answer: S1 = 14.37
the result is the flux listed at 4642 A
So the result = 14.37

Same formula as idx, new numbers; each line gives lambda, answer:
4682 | 13.22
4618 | 13.48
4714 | 13.19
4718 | 13.37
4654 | 13.51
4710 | 13.19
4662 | 13.41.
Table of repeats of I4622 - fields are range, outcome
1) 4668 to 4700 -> 13.7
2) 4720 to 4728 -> 13.96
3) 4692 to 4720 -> 14.07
